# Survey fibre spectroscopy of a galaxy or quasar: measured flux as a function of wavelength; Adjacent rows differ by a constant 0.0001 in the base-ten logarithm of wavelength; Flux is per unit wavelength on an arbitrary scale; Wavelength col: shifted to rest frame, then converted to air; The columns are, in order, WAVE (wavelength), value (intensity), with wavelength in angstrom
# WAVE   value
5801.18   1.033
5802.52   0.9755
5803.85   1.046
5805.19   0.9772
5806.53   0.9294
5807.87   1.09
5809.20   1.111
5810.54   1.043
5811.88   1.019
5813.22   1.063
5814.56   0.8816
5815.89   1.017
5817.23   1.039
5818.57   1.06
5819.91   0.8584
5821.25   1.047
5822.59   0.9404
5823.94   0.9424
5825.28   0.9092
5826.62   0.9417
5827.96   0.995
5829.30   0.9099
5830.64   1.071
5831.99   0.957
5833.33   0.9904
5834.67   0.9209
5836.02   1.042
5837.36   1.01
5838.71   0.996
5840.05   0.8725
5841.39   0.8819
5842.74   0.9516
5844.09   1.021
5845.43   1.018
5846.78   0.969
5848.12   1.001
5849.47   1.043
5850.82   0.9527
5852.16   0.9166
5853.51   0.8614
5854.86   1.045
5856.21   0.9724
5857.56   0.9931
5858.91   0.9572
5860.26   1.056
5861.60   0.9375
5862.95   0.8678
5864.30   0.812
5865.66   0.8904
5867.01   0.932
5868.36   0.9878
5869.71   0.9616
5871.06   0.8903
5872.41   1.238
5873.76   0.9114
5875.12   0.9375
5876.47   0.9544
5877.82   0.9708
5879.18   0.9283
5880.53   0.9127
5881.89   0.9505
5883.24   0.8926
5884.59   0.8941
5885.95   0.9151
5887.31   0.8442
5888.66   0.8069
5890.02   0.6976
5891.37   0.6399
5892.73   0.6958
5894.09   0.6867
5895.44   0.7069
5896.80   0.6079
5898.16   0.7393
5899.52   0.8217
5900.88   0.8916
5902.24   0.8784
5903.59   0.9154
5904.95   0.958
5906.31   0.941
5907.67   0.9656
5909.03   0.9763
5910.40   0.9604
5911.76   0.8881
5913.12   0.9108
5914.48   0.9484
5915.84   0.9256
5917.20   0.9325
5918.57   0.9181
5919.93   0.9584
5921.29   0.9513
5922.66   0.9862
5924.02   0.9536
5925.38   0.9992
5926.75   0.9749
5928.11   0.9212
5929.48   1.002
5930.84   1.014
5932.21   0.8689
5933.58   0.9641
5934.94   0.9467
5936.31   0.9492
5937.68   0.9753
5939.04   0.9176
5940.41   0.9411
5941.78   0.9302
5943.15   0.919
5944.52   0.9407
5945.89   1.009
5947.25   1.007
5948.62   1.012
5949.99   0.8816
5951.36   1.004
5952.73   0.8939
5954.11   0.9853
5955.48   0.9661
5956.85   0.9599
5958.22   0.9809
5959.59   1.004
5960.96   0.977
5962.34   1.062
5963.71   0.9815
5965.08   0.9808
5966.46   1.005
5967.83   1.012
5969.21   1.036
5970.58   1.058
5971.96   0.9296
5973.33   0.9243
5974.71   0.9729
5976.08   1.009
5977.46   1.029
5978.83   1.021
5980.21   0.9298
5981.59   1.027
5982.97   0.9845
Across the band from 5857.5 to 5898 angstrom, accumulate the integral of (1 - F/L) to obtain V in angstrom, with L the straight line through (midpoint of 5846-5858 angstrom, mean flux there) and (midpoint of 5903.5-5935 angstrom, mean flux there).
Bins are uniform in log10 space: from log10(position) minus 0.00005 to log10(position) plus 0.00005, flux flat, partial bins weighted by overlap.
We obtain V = 3.58 angstrom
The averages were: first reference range 0.972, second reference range 0.95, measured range 0.879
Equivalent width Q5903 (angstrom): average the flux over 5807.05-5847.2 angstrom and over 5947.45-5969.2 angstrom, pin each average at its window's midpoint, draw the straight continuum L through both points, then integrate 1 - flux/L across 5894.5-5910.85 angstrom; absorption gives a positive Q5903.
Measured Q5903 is 2.07 angstrom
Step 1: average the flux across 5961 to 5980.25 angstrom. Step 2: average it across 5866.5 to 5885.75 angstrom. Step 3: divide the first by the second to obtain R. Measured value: 1.05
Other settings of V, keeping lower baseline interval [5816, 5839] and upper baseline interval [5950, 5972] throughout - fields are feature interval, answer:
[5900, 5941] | 1.7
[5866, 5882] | 0.3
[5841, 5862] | 0.1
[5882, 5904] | 4.3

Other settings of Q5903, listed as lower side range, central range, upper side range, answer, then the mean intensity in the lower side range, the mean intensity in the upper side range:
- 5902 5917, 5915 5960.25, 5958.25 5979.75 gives 0.4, 0.936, 0.999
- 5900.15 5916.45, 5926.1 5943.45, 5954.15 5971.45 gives 0.3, 0.93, 1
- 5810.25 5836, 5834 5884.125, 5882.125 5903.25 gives -4.5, 0.98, 0.787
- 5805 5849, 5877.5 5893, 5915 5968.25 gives 2.0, 0.984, 0.964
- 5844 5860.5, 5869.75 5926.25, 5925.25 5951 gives 4.5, 0.982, 0.956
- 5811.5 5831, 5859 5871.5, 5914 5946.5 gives 0.5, 0.978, 0.952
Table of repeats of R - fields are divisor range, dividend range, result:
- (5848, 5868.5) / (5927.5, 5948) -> 1.01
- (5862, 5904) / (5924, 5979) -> 1.13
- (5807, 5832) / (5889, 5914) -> 0.83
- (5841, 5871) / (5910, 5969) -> 1.01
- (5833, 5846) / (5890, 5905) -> 0.79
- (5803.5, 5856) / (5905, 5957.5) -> 0.97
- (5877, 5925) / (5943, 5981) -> 1.12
